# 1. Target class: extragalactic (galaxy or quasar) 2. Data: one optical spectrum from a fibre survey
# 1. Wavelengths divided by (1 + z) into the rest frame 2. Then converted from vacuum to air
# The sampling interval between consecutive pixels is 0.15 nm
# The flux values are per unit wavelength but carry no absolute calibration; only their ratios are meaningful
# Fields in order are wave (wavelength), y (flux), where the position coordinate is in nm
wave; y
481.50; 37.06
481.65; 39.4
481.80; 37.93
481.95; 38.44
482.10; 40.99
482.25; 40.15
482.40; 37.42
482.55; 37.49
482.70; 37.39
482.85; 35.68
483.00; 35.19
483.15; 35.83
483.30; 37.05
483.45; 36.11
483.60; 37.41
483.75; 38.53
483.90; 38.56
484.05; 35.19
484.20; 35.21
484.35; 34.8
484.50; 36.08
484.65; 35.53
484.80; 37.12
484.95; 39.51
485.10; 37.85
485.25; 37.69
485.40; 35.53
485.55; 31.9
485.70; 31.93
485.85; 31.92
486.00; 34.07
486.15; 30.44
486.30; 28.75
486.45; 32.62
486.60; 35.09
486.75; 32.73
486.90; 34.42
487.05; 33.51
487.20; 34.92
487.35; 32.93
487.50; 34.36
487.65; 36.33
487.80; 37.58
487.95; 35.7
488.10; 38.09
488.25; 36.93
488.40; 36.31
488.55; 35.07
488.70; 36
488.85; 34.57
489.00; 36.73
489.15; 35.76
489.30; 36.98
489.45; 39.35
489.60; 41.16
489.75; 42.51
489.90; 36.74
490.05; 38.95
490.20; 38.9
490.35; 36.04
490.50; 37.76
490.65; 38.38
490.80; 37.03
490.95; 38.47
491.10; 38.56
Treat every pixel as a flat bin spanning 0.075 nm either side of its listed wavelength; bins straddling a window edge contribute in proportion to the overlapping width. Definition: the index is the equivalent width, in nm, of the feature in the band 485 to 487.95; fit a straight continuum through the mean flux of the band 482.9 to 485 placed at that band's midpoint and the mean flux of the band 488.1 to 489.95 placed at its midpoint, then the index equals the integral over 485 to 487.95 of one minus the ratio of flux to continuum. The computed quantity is 0.23 nm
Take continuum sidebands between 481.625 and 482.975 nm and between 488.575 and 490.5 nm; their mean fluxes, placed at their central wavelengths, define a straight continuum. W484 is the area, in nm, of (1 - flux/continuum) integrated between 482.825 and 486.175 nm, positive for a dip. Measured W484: 0.21 nm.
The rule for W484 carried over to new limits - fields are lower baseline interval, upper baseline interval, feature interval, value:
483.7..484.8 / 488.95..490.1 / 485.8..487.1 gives 0.16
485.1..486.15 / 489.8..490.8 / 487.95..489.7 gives -0.02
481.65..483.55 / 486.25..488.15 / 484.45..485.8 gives 0.00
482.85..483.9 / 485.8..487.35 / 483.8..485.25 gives -0.06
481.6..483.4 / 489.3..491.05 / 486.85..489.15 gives 0.17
